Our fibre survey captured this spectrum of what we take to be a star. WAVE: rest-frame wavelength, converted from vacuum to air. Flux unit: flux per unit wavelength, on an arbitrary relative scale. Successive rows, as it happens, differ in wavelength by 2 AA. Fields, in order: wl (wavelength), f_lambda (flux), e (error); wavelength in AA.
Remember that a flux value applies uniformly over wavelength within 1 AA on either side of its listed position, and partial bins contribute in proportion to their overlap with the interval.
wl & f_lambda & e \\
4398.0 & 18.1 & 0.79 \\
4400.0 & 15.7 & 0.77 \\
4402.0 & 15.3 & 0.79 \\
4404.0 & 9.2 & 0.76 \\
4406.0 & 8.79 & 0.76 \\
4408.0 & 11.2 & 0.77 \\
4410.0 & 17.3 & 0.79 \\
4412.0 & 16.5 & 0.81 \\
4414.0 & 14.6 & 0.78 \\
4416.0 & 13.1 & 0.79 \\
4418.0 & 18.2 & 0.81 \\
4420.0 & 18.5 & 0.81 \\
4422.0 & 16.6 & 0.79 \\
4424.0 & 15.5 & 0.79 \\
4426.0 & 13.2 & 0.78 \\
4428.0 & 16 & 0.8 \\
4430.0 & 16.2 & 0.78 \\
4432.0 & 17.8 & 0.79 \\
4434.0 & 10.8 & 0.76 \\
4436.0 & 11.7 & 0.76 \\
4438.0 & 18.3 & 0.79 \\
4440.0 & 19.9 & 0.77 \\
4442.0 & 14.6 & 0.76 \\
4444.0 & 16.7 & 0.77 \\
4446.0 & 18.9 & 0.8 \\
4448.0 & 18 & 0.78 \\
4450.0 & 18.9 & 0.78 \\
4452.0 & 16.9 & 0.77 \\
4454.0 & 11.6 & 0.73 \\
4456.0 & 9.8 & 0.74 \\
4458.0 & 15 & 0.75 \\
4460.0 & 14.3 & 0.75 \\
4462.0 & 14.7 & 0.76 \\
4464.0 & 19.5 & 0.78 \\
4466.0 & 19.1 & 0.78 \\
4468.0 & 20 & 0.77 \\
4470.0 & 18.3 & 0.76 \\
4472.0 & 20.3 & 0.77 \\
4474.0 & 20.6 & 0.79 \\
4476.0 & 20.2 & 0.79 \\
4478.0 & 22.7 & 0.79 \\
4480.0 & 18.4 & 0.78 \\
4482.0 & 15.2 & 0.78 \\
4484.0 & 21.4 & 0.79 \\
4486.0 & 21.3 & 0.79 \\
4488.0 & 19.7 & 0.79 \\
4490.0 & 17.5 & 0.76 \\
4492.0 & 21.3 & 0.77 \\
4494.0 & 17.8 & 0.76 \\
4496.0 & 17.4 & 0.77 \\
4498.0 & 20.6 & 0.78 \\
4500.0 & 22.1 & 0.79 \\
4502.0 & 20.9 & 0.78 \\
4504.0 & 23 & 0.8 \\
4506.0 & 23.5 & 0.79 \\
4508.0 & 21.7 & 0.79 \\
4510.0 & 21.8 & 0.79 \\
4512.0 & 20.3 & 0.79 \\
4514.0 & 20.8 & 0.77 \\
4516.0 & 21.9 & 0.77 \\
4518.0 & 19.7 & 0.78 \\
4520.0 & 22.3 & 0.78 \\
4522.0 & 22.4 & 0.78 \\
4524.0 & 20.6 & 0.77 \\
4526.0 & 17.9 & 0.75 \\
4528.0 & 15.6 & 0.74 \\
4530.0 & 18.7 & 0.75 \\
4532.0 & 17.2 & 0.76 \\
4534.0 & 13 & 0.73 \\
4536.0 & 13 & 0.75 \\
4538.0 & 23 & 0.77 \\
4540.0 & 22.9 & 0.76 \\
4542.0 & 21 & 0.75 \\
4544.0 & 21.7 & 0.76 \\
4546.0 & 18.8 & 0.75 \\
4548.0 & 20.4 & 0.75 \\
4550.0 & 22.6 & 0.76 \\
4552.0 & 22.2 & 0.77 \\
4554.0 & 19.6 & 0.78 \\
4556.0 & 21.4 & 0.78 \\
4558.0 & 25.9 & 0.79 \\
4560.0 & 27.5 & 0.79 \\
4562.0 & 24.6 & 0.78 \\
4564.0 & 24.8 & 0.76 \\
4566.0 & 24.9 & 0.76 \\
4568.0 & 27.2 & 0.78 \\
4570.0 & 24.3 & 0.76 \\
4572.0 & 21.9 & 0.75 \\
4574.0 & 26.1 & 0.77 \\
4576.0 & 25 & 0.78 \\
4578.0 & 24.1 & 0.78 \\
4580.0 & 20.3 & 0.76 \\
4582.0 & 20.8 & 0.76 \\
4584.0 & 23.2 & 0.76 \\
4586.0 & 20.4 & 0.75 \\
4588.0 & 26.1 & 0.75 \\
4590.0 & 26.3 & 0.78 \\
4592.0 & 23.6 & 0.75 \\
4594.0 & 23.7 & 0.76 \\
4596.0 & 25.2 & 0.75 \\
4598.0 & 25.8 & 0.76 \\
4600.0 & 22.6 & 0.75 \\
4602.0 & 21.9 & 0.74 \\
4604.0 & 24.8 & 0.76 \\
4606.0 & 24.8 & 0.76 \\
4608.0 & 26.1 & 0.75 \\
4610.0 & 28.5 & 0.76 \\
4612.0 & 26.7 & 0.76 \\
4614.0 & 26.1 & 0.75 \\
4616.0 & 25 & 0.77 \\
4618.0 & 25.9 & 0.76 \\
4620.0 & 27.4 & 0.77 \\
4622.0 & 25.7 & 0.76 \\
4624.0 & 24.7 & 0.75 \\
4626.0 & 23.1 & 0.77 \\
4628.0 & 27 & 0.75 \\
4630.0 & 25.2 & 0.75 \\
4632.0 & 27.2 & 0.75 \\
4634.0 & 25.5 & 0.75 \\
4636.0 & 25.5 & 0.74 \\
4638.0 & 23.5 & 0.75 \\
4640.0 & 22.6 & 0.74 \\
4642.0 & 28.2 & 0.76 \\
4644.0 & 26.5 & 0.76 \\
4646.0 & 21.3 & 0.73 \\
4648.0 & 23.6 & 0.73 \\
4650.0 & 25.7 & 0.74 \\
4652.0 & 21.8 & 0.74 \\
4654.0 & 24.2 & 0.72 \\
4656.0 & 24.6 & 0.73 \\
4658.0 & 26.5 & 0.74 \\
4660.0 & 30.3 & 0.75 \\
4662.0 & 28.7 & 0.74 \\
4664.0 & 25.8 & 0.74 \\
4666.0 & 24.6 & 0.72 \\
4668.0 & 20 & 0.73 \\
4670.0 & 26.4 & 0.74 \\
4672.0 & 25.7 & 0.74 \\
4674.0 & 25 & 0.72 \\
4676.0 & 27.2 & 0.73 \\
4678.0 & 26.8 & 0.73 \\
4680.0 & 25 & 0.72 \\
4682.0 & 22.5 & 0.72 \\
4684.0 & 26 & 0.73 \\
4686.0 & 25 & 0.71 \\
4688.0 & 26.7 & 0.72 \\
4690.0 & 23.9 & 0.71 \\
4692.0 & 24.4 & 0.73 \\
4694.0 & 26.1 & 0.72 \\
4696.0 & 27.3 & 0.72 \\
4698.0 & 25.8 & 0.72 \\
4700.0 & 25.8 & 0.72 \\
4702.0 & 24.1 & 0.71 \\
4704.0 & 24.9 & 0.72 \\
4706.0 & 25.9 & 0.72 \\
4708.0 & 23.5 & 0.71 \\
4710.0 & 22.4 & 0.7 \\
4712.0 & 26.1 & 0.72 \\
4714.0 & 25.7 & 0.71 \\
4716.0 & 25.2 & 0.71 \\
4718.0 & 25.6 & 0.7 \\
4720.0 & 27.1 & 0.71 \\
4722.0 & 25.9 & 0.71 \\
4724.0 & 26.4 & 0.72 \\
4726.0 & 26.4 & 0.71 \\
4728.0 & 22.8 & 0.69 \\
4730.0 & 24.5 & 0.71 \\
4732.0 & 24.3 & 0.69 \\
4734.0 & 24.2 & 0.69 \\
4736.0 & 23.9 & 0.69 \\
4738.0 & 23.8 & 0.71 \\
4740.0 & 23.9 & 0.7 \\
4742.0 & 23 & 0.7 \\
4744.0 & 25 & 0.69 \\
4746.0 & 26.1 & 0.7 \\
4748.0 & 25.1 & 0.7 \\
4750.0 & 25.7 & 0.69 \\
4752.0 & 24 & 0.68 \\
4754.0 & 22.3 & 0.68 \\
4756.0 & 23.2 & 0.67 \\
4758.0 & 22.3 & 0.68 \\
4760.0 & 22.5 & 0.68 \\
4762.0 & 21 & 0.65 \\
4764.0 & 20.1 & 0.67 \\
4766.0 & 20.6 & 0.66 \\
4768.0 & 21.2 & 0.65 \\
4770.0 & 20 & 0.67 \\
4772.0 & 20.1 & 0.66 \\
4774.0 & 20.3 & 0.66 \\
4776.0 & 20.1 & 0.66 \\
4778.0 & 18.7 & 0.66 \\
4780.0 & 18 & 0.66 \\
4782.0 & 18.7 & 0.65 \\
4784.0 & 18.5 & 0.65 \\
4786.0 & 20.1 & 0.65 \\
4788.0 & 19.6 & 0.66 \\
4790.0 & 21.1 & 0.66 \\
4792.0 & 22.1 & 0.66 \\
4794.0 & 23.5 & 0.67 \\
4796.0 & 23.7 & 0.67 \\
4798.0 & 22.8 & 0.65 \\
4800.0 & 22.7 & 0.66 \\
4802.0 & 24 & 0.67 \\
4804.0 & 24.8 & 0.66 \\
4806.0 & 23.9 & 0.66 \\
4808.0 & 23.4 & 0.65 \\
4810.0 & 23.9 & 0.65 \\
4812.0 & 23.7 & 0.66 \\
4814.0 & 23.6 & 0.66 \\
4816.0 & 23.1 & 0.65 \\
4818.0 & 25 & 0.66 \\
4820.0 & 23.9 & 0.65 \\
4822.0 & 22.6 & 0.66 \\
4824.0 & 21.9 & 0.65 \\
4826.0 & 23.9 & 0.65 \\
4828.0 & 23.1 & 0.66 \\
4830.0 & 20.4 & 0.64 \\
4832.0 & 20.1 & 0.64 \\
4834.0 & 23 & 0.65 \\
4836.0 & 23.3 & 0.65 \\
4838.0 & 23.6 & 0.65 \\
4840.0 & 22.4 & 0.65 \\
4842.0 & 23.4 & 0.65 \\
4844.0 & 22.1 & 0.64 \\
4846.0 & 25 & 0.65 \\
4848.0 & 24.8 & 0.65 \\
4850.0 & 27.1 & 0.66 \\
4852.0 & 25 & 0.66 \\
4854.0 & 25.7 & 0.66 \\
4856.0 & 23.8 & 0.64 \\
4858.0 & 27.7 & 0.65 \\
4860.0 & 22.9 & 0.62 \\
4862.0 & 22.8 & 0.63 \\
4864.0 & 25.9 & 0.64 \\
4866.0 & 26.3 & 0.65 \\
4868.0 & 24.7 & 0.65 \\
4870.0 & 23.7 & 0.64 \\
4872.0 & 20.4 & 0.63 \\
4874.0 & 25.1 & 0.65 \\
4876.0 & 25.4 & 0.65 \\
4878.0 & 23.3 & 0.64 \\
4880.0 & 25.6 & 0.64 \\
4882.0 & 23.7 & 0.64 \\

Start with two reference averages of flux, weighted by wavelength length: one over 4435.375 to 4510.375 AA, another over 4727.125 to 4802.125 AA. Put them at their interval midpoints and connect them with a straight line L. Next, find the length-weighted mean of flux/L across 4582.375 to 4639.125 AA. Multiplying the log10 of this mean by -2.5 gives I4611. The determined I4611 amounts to -0.23 mag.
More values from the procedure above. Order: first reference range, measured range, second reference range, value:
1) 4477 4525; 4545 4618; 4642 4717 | -0.06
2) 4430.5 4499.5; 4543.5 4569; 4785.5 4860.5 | -0.21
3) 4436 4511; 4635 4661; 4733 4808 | -0.20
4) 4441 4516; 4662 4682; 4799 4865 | -0.17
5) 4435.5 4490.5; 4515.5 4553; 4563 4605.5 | 0.09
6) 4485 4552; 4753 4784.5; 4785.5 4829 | 0.11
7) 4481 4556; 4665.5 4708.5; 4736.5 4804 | -0.18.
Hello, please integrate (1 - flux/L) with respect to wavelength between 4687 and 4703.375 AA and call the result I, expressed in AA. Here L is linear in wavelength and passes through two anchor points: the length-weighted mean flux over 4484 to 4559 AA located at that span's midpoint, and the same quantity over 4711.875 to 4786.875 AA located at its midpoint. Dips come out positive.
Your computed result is -2.34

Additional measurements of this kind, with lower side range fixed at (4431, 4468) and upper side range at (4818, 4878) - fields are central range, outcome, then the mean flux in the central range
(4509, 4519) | -2.1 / 20.9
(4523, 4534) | 0.0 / 17.5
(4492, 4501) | -1.5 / 19.7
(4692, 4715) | -4.6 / 25.2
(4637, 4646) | -2.3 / 24.8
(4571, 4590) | -4.8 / 23.3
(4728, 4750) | -2.7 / 24.4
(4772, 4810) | 2.1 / 21.5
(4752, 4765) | 0.0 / 22.1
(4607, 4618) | -4.1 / 26.4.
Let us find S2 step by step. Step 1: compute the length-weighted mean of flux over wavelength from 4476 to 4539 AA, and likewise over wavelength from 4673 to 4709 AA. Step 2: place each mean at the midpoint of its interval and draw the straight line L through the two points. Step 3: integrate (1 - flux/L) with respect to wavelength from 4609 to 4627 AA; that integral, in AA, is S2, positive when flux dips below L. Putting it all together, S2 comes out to -2.2 AA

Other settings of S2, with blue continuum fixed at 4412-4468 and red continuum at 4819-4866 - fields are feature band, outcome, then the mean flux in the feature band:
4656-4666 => -3.44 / 27.2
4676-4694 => -3.95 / 25.2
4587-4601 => -4.32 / 24.8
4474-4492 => -3.14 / 19.7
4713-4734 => -3.83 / 25.3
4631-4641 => -2.60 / 24.9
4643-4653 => -1.91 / 23.8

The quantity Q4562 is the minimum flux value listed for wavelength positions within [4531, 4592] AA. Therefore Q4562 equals 13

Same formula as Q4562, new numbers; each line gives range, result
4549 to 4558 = 19.6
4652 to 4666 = 21.8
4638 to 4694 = 20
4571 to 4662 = 20.3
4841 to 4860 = 22.1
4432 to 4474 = 9.8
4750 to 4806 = 18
